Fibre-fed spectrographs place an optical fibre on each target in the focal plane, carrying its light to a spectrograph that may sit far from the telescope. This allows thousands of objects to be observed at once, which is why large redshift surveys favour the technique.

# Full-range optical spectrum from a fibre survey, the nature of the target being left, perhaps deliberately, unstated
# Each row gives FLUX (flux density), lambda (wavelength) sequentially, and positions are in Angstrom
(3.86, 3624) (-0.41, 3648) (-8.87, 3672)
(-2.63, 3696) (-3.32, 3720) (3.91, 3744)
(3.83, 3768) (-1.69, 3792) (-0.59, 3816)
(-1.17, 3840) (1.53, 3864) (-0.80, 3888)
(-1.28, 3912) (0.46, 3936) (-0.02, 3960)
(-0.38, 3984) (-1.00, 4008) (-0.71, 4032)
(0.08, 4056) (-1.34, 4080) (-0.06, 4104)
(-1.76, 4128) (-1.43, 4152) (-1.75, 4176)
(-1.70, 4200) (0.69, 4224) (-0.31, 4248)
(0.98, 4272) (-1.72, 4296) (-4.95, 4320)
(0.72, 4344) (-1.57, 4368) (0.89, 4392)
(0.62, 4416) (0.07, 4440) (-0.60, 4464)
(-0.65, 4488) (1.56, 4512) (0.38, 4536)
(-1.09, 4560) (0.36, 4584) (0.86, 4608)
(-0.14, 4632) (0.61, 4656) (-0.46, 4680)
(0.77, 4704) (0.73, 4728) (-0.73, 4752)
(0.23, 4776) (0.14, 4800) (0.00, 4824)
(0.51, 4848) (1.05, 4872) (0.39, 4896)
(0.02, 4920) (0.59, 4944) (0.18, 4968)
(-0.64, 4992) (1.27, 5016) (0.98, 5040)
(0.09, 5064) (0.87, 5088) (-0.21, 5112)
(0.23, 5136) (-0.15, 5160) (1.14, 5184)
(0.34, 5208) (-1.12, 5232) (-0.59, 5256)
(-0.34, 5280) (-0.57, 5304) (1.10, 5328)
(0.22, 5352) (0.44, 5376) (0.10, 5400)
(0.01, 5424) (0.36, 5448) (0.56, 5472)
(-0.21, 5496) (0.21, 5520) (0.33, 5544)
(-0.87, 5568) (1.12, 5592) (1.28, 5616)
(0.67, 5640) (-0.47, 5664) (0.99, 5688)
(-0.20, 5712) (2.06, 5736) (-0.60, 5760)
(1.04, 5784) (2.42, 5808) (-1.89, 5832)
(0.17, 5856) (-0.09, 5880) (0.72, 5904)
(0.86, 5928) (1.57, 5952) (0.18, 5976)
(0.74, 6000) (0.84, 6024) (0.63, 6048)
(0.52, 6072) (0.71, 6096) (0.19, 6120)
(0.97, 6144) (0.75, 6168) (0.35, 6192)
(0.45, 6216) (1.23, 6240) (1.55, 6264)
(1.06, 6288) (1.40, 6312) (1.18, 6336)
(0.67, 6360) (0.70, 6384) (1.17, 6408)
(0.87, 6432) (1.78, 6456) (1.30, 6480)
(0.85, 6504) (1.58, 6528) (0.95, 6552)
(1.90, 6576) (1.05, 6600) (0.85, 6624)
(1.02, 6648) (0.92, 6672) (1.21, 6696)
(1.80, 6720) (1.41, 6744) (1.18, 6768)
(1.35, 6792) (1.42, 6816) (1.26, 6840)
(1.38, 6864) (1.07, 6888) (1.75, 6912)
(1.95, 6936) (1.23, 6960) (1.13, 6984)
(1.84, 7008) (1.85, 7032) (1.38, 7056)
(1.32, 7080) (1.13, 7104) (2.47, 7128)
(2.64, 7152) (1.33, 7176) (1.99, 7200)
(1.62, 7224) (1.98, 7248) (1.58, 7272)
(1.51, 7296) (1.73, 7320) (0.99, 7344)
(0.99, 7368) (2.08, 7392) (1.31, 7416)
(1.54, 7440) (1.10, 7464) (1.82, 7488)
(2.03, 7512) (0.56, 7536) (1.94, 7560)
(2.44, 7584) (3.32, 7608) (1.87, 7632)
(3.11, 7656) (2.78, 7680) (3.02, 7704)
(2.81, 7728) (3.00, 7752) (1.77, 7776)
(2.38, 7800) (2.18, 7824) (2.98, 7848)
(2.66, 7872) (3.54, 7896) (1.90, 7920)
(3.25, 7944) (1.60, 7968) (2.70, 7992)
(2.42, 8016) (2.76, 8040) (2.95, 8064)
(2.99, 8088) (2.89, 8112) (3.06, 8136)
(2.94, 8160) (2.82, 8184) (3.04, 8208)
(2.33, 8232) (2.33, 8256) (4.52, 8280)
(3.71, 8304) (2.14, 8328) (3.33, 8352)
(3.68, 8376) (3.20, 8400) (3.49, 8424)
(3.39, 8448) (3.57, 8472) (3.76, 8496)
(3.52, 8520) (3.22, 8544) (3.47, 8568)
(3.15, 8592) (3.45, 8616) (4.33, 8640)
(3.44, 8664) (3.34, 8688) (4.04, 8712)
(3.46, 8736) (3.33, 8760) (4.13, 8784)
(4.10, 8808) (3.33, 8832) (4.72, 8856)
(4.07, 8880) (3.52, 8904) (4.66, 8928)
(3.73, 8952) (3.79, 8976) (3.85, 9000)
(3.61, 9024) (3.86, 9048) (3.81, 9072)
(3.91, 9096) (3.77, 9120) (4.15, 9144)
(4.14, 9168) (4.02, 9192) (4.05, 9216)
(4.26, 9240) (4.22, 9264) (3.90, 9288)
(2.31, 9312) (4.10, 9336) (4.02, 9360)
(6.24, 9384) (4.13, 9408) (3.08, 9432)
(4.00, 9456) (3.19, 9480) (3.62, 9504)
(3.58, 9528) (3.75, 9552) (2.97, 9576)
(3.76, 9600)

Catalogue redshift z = 0.92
